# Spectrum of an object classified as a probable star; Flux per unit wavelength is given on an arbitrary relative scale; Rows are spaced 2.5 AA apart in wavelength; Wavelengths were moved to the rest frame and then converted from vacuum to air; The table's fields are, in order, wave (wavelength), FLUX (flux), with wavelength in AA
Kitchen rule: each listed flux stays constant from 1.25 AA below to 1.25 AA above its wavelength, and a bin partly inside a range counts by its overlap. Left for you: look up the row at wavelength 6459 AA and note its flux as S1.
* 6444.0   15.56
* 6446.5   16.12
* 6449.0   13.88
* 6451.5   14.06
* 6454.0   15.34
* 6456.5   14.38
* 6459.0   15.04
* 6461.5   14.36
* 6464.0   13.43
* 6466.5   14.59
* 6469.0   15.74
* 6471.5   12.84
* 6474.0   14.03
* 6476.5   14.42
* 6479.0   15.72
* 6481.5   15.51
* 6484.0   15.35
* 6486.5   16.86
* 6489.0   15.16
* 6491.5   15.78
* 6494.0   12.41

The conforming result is 15.04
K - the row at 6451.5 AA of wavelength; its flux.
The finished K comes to 14.06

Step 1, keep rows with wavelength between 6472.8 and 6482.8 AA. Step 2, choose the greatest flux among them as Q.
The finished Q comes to 15.72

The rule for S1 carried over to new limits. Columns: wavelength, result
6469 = 15.74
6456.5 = 14.38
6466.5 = 14.59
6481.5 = 15.51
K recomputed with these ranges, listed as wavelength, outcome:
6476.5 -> 14.42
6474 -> 14.03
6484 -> 15.35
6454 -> 15.34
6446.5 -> 16.12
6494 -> 12.41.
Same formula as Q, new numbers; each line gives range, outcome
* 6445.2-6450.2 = 16.12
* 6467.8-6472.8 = 15.74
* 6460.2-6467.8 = 14.59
